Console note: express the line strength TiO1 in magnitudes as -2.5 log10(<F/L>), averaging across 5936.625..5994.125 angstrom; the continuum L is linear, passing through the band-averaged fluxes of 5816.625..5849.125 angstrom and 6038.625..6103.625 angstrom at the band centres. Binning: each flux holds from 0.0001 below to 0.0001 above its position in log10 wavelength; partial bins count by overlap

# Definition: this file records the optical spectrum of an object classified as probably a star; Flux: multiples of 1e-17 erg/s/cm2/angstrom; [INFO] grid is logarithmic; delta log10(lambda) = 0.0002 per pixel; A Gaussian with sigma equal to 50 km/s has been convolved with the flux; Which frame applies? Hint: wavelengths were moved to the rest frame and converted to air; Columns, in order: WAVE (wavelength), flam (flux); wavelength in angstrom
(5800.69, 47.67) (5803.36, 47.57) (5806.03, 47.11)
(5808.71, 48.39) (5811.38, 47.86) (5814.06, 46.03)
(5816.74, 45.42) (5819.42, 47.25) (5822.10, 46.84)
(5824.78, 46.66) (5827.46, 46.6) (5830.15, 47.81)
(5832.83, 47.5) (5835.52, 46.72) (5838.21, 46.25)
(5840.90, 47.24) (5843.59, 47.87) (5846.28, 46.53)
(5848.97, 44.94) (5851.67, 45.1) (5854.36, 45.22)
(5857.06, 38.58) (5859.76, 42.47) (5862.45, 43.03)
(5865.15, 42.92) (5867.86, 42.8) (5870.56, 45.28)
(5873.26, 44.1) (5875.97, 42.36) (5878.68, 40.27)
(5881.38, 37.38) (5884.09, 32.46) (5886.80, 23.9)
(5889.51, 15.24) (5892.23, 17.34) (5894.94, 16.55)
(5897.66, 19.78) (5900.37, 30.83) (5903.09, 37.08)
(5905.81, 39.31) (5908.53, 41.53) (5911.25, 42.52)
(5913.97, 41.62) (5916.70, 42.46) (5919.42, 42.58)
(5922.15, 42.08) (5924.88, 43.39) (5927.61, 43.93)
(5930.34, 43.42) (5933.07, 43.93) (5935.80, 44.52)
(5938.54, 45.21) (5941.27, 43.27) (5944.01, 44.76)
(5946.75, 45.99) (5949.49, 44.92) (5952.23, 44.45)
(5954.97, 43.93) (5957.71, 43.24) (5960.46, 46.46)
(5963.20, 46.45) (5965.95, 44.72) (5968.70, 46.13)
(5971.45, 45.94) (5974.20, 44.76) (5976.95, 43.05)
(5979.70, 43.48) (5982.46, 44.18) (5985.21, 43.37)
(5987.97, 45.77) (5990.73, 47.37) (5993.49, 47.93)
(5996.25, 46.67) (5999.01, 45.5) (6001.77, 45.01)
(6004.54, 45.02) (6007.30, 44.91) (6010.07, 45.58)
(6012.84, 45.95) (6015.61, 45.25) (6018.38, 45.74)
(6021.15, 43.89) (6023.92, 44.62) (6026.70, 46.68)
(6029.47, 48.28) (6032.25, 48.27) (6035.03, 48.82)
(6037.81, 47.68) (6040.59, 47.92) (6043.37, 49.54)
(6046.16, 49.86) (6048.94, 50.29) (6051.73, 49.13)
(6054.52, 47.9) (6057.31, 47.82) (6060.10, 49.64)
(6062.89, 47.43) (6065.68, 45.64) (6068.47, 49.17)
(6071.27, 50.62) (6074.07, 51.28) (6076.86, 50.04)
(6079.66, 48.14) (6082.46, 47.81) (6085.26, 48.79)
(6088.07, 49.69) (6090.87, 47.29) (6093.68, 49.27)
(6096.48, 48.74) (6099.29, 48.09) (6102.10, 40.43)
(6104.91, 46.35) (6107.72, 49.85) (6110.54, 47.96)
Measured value 0.06 mag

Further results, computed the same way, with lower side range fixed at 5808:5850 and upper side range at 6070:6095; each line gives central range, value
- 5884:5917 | 0.49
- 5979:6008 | 0.07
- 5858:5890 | 0.23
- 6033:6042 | 0.01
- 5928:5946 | 0.09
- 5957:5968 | 0.06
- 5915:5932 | 0.11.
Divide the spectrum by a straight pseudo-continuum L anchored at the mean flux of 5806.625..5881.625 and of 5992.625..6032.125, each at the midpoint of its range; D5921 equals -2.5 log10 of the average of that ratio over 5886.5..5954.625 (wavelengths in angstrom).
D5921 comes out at 0.20 mag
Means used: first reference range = 45.1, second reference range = 45.8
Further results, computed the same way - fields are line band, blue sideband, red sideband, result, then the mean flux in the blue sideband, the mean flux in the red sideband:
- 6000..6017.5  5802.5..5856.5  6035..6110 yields 0.06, 46.6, 48.4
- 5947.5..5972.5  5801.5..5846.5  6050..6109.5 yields 0.06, 47.1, 48.2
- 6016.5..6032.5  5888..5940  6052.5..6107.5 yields -0.04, 36.5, 48.2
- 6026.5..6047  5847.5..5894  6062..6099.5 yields -0.05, 37.7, 48.8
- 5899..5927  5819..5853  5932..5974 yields 0.13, 46.7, 44.9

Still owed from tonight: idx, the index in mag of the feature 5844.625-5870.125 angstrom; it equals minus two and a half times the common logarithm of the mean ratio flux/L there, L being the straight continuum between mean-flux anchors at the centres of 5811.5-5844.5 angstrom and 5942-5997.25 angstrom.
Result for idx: 0.07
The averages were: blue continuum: 46.9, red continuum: 45.1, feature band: 43.6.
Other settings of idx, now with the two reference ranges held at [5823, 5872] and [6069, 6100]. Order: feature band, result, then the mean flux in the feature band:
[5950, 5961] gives 0.06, 44.4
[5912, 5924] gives 0.10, 42.2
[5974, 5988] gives 0.08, 43.9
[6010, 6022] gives 0.06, 45.3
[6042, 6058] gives -0.01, 49.1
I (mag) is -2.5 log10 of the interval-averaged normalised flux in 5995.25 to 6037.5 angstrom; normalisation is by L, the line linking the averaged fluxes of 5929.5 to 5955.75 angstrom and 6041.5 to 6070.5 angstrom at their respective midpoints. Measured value 0.03 mag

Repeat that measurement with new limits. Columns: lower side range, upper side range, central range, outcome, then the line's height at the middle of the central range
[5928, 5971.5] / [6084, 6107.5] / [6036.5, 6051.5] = -0.06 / 46.5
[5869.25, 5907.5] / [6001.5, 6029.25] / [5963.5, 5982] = -0.10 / 40.8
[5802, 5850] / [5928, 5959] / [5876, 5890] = 0.39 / 45.7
